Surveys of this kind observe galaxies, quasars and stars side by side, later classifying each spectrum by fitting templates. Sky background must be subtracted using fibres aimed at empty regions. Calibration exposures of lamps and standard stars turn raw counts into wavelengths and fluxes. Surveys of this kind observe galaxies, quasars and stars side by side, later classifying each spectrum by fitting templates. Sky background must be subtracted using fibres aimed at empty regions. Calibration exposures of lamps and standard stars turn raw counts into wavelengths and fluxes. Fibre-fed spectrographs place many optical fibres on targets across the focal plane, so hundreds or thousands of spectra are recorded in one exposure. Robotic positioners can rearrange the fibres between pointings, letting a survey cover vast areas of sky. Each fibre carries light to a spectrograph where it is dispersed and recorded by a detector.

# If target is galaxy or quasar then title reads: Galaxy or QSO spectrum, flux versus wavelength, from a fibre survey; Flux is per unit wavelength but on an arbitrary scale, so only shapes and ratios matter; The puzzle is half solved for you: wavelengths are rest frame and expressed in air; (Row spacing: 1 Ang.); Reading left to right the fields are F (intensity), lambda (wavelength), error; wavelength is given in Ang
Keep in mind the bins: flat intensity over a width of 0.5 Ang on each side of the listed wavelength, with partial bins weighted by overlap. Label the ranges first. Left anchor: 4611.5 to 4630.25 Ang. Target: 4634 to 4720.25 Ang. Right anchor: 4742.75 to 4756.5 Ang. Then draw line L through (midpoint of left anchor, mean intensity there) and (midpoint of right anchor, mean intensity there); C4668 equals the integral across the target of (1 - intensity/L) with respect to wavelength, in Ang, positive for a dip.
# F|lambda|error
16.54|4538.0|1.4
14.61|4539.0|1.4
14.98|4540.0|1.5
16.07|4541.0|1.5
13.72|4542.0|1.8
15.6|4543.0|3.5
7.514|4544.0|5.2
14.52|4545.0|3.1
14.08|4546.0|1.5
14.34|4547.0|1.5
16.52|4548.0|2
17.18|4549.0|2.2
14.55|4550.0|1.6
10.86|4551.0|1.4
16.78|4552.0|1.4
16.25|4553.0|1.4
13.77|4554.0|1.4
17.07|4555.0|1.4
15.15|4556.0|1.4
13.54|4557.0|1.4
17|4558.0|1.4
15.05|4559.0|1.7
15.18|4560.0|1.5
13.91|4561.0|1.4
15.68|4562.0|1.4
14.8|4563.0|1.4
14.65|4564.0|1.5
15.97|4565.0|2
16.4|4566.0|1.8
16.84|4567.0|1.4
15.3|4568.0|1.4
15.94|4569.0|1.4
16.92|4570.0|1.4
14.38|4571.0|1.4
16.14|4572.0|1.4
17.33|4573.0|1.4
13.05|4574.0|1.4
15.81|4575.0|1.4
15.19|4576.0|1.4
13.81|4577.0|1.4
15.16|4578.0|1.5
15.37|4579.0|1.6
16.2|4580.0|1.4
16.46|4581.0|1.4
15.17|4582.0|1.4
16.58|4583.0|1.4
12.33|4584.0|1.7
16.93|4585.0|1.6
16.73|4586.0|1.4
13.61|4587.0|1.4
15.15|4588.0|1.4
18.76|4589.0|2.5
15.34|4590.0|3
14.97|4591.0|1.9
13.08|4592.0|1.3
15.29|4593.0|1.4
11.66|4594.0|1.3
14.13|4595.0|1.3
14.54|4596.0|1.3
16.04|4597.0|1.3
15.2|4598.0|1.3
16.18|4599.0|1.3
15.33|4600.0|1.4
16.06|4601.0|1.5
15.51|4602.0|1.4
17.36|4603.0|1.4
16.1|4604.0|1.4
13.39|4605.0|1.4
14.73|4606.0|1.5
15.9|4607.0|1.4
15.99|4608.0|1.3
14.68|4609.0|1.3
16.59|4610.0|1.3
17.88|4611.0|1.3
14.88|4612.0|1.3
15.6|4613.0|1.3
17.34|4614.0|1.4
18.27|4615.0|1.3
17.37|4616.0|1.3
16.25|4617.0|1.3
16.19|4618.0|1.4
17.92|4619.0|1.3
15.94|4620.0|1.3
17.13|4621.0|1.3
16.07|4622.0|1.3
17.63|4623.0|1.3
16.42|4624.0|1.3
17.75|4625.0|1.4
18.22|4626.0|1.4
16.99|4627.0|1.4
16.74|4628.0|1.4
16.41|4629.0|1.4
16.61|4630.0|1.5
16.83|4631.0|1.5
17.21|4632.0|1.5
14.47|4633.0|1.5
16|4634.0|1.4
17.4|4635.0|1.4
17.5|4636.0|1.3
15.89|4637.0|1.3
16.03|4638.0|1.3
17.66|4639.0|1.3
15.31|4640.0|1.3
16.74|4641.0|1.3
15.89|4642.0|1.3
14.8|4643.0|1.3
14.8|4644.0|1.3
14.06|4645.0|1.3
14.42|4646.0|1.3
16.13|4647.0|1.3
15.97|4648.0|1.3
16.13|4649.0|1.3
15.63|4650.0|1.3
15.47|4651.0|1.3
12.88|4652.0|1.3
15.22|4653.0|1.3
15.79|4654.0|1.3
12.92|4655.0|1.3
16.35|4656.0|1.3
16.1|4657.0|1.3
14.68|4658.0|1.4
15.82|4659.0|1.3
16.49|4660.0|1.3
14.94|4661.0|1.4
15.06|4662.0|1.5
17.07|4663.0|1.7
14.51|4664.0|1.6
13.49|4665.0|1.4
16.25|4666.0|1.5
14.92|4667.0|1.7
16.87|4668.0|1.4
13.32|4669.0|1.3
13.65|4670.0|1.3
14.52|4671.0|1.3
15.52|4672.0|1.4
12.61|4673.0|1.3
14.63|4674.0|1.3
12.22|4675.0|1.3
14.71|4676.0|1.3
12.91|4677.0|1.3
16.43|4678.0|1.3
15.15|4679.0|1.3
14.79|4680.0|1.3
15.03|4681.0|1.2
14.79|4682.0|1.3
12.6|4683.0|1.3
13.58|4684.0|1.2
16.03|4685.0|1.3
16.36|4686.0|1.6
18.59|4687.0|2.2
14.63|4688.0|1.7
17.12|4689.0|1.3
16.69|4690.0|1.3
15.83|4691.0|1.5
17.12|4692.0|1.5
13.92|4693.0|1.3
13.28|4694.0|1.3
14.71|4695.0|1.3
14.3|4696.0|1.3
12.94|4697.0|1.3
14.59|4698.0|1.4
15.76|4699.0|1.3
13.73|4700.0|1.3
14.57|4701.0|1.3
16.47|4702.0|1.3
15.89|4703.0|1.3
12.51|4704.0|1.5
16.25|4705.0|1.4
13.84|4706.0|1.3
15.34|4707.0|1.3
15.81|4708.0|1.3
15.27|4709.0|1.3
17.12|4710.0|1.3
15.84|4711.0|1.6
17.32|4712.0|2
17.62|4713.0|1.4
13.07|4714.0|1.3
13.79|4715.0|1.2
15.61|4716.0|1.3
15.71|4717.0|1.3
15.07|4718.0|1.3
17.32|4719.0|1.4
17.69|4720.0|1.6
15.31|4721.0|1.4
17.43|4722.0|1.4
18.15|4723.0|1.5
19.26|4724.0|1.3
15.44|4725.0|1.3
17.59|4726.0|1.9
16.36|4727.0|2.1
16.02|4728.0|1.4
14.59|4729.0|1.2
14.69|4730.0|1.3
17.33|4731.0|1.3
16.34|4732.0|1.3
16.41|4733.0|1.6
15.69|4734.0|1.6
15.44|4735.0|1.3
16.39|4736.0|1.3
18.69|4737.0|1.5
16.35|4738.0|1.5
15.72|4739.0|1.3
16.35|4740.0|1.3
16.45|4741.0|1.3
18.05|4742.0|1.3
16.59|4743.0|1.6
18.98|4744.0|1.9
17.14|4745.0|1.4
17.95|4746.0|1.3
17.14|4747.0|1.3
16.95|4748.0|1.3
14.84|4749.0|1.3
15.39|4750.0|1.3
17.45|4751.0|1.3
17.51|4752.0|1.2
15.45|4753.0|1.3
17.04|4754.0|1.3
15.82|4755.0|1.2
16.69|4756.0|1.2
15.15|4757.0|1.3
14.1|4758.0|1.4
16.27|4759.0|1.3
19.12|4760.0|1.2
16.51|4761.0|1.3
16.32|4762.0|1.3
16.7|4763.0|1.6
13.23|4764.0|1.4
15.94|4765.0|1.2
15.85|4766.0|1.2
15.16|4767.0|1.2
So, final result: 7.9 Ang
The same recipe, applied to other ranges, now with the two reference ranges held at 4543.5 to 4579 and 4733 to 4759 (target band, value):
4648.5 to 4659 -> 0.4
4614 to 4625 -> -1.0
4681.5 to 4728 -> 1.7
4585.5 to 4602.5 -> 0.2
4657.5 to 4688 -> 2.0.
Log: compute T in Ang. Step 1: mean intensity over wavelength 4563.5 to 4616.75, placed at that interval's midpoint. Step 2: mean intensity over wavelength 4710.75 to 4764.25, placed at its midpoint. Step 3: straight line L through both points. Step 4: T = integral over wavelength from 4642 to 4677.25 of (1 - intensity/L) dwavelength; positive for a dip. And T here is 2.34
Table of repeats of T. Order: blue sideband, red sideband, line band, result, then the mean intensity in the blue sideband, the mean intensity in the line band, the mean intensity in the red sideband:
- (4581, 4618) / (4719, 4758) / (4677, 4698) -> 1.44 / 15.6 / 15.1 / 16.6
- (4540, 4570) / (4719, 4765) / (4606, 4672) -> -1.01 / 15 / 15.9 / 16.5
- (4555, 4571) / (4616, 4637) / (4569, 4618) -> 1.67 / 15.5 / 15.6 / 16.8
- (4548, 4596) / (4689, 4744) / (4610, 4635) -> -2.07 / 15.3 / 16.8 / 15.9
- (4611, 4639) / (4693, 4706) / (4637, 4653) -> 0.68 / 16.7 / 15.5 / 14.5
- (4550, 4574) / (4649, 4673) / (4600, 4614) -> -0.51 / 15.4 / 15.8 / 15.1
